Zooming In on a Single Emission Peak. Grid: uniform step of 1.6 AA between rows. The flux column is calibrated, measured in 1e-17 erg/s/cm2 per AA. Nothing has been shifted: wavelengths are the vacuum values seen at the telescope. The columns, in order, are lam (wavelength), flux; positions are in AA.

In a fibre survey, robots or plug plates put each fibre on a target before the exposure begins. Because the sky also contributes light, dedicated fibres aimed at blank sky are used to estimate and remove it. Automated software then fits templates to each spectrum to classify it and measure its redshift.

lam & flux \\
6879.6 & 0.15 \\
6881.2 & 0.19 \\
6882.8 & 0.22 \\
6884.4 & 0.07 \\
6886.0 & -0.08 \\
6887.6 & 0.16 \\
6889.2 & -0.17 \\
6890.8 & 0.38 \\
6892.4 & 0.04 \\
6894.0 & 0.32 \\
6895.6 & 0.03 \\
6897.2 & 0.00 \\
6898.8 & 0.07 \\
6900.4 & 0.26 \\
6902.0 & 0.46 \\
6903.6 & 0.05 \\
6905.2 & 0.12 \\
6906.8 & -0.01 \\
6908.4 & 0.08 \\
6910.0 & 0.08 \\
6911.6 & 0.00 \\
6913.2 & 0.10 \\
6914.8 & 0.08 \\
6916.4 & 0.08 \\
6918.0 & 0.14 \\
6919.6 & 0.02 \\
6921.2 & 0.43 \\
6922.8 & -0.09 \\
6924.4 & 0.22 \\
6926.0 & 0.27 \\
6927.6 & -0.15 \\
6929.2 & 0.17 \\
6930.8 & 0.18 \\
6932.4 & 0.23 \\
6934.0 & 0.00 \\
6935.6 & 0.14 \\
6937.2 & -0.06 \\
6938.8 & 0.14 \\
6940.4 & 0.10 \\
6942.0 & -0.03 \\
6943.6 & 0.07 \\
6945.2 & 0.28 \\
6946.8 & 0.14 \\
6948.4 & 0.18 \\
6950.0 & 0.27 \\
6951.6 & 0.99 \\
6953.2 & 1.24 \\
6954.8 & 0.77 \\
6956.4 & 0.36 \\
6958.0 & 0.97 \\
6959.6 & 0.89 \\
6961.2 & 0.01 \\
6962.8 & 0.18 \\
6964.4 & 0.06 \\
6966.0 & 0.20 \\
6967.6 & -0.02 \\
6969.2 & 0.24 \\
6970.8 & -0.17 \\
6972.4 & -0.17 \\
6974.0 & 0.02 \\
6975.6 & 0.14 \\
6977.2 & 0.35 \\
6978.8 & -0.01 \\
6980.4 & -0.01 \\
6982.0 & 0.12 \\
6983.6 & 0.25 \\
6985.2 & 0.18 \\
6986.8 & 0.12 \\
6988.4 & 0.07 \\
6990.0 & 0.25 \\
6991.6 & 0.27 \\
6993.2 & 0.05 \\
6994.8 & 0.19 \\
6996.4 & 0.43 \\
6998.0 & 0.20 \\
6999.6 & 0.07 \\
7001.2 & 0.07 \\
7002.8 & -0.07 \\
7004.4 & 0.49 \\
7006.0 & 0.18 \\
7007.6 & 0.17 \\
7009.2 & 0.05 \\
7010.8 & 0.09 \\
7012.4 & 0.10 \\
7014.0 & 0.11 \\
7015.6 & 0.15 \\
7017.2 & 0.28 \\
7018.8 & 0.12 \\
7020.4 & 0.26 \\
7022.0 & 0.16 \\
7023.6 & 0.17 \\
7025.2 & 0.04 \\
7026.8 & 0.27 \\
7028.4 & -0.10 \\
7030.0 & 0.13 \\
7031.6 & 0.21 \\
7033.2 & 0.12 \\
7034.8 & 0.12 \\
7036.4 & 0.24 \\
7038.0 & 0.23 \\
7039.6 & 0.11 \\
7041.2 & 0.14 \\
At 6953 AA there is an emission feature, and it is [O II] 3727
